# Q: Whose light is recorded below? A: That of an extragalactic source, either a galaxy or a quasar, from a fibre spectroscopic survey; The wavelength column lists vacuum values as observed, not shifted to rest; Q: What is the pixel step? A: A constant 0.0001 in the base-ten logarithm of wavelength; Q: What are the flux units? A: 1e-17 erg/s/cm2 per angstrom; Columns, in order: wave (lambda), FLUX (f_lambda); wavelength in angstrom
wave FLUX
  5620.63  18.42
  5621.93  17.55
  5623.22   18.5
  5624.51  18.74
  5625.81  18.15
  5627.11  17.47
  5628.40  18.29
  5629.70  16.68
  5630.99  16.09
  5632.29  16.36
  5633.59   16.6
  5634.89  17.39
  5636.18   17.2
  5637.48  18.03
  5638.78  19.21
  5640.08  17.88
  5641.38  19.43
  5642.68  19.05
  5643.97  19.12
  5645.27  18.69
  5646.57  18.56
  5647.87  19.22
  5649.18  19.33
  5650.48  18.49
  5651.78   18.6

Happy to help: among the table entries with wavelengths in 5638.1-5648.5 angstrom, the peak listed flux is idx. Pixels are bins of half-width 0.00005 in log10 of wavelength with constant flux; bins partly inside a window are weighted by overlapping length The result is 19.43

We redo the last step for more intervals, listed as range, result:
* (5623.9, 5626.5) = 18.74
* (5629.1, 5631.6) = 16.68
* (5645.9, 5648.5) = 19.22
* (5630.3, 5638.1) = 18.03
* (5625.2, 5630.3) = 18.29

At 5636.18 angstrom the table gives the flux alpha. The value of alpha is 17.2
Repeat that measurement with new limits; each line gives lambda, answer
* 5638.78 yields 19.21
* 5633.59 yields 16.6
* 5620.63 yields 18.42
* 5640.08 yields 17.88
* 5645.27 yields 18.69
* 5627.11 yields 17.47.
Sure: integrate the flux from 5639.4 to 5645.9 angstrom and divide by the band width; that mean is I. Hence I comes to 18.9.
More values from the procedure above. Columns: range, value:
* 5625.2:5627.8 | 17.8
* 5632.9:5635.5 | 16.9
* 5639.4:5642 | 18.6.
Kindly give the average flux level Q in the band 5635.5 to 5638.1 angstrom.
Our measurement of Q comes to 17.6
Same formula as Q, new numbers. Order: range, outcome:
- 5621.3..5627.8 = 18.1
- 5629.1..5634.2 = 16.4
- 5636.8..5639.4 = 18.6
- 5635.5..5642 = 18.3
